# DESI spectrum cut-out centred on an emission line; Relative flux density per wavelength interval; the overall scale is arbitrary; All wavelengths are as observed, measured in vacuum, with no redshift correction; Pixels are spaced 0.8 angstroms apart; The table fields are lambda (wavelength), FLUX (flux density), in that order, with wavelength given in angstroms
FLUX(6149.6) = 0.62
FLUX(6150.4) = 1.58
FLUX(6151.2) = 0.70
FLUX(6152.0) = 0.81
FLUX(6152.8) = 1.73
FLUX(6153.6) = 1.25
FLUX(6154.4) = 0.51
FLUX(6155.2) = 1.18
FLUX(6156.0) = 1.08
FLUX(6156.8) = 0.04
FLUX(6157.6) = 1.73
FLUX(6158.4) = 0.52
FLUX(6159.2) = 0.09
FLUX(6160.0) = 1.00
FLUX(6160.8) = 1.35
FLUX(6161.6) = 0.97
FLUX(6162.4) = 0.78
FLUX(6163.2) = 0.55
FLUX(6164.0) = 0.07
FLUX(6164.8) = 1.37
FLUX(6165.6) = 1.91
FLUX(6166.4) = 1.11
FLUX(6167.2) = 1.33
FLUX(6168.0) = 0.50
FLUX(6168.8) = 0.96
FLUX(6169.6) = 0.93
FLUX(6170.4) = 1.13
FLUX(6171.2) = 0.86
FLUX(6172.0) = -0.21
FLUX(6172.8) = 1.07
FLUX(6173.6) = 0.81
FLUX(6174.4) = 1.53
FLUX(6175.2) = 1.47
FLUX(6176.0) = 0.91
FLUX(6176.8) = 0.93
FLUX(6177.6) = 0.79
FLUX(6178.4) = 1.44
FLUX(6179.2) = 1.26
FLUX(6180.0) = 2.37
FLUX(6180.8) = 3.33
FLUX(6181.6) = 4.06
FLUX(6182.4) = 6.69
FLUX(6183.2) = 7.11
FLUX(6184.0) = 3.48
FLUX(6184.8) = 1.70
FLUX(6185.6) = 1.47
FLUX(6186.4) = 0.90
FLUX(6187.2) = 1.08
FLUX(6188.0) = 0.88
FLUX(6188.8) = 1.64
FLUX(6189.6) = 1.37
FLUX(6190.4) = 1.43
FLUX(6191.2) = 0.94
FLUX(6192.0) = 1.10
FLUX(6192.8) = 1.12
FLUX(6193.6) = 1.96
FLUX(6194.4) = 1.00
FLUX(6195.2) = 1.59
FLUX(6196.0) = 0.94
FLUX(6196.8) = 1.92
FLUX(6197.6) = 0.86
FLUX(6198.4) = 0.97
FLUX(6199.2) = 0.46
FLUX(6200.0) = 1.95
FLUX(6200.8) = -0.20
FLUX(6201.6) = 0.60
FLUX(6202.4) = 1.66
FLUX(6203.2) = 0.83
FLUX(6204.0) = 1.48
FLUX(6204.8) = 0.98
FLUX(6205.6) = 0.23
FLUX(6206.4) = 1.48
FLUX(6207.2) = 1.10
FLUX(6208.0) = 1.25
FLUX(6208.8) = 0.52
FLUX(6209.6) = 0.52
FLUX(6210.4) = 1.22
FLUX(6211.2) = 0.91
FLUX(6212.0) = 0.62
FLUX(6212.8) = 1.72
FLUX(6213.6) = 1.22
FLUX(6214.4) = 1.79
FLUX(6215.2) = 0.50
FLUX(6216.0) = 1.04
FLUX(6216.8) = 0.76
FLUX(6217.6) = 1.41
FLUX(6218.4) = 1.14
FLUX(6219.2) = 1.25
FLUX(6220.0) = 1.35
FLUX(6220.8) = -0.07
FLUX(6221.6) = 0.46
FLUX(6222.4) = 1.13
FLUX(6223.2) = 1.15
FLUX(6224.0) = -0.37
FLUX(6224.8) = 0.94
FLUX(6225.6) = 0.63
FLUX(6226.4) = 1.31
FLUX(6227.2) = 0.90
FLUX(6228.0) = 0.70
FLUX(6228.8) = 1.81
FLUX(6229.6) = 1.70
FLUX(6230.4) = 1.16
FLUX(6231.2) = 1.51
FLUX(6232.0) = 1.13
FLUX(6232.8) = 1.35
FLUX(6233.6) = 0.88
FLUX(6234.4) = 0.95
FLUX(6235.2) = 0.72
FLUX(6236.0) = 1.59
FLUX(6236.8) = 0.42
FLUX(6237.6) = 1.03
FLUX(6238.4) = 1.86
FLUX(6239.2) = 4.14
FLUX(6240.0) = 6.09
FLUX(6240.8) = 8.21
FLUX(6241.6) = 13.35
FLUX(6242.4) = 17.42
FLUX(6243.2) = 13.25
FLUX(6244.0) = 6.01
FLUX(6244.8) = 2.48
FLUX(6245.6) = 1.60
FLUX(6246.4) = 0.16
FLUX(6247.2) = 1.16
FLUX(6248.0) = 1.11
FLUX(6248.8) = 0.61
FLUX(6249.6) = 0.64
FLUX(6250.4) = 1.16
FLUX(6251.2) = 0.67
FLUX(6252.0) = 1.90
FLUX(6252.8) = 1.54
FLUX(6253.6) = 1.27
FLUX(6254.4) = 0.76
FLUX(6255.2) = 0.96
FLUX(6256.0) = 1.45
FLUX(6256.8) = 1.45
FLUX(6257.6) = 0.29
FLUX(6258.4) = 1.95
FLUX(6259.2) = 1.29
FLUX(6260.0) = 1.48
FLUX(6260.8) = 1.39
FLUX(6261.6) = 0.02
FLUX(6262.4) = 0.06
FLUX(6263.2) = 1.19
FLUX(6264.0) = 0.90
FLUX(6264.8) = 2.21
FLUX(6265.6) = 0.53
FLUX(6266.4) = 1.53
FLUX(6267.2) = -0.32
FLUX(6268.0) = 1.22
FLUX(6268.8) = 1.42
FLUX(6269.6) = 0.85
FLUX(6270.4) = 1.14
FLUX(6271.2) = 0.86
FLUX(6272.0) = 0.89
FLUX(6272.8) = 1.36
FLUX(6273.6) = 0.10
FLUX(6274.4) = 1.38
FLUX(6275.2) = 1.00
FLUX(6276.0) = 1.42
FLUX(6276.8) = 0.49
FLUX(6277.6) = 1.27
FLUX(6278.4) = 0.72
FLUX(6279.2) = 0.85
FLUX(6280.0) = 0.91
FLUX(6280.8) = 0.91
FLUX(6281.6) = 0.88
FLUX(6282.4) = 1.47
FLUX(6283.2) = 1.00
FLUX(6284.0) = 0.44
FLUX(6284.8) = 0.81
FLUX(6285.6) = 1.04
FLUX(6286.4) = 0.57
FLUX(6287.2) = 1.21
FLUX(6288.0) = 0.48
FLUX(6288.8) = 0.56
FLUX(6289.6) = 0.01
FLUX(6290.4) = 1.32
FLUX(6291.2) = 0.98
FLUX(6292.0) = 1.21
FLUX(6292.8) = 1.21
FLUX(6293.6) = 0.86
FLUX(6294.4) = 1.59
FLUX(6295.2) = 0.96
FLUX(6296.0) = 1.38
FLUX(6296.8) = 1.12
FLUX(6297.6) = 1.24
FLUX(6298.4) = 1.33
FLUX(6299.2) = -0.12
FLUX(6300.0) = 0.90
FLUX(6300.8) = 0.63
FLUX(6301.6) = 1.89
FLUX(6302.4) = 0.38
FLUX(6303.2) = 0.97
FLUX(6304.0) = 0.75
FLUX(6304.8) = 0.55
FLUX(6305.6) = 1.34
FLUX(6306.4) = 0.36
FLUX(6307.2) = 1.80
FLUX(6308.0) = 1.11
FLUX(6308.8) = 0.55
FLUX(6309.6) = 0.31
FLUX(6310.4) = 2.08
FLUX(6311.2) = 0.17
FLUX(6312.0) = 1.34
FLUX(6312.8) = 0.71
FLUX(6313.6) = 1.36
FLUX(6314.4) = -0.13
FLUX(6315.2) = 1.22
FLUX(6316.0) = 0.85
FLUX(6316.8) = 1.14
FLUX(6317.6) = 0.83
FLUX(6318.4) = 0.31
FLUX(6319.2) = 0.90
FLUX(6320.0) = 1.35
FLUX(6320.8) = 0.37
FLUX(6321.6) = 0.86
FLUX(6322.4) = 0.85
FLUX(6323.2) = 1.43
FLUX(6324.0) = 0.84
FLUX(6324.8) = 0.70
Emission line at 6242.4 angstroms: [O III]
